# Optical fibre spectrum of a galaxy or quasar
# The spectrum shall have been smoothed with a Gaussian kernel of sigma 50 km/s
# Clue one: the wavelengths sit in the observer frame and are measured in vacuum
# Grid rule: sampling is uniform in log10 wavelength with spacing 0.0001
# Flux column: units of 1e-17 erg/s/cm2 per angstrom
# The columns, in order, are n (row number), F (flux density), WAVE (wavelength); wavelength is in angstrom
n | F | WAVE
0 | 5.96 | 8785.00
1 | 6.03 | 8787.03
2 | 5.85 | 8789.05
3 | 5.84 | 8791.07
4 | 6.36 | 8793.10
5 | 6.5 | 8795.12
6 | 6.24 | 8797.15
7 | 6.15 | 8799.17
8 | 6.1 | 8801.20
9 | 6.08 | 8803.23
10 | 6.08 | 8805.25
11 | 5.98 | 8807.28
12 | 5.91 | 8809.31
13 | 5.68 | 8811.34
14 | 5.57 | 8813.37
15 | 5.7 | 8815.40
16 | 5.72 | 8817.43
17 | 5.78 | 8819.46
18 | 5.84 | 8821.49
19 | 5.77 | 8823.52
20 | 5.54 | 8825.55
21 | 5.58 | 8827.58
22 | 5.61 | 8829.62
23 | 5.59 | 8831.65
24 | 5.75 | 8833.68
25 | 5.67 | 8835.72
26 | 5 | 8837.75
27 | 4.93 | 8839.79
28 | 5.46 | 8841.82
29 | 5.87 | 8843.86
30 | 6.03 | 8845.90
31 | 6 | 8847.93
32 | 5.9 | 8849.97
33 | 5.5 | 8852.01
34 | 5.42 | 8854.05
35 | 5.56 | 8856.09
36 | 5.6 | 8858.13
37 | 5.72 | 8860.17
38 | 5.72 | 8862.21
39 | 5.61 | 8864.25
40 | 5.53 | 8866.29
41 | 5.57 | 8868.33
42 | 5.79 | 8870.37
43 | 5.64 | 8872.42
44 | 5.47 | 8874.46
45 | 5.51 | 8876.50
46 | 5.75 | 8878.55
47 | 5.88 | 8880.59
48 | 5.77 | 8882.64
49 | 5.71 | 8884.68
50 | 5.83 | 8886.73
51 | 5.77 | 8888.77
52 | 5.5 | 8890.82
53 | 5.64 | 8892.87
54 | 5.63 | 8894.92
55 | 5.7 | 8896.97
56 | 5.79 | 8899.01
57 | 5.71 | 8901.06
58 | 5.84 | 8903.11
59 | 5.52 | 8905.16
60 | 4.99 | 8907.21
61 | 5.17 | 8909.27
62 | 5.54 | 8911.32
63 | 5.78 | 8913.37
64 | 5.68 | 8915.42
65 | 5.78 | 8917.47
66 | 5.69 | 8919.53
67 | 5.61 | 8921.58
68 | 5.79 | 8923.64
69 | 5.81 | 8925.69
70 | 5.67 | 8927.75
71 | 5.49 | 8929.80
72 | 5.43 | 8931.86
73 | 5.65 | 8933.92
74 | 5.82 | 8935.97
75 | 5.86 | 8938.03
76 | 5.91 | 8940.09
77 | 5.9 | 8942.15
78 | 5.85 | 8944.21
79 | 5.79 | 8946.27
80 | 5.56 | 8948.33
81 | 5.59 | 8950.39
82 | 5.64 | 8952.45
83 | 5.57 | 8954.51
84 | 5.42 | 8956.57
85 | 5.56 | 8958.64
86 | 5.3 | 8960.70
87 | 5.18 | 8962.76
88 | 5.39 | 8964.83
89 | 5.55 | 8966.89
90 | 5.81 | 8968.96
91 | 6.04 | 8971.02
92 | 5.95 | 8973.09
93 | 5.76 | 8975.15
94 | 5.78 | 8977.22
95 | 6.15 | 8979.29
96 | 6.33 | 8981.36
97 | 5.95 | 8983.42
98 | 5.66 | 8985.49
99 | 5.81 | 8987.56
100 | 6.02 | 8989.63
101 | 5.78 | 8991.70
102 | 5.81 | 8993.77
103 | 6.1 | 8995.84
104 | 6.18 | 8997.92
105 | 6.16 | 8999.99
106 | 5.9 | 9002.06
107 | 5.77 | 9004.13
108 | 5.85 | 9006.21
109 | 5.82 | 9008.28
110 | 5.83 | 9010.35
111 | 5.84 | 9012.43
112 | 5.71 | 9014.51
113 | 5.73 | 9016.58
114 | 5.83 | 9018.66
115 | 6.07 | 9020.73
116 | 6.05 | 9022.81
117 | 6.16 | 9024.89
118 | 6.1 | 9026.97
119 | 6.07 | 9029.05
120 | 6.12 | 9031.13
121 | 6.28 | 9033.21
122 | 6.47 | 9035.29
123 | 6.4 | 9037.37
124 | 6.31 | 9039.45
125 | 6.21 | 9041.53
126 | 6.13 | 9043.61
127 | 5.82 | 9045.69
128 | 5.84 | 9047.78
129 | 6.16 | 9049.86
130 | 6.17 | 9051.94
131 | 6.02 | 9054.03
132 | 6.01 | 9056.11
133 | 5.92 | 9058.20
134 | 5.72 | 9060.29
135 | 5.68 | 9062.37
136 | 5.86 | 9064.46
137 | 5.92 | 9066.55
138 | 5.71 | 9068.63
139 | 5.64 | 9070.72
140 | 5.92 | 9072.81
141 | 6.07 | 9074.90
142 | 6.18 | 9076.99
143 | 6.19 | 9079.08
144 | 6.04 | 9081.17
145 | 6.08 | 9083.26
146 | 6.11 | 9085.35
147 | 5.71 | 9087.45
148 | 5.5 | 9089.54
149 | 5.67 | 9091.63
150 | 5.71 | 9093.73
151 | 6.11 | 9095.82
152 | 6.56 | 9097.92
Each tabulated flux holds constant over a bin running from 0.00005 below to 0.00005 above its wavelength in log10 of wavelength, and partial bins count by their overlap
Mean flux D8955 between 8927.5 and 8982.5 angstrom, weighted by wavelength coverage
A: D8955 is 5.7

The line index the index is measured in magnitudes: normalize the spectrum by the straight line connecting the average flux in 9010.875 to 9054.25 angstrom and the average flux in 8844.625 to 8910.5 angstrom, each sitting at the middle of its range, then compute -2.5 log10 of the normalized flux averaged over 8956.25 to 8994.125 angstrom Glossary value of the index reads 0.03 mag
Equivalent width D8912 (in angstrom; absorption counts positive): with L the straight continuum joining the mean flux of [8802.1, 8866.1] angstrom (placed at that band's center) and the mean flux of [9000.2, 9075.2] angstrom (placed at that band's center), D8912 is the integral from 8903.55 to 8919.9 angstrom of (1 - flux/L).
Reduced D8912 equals 0.8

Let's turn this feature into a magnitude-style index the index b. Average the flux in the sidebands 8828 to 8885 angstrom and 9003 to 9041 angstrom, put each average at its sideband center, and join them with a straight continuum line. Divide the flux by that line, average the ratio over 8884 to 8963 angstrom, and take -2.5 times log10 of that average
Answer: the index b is 0.03 mag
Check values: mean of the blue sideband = 5.63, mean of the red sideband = 6.03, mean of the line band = 5.64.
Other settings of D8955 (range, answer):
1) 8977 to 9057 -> 6.01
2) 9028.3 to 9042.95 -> 6.27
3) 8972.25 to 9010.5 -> 5.93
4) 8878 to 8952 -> 5.68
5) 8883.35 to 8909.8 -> 5.61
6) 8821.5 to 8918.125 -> 5.63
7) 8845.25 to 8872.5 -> 5.68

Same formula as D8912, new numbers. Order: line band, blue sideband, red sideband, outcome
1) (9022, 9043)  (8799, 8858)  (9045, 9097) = -1.2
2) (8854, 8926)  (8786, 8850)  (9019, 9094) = 2.8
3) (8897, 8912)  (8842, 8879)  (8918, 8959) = 0.4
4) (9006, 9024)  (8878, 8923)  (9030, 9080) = 0.2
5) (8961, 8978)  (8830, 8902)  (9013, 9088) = 0.5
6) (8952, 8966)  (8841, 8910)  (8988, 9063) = 1.0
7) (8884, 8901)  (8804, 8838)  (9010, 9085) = 0.3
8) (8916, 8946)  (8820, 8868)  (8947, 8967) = -1.2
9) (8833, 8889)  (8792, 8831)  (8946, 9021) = 2.2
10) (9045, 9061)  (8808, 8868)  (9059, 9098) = -0.3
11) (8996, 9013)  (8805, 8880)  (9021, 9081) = 0.1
